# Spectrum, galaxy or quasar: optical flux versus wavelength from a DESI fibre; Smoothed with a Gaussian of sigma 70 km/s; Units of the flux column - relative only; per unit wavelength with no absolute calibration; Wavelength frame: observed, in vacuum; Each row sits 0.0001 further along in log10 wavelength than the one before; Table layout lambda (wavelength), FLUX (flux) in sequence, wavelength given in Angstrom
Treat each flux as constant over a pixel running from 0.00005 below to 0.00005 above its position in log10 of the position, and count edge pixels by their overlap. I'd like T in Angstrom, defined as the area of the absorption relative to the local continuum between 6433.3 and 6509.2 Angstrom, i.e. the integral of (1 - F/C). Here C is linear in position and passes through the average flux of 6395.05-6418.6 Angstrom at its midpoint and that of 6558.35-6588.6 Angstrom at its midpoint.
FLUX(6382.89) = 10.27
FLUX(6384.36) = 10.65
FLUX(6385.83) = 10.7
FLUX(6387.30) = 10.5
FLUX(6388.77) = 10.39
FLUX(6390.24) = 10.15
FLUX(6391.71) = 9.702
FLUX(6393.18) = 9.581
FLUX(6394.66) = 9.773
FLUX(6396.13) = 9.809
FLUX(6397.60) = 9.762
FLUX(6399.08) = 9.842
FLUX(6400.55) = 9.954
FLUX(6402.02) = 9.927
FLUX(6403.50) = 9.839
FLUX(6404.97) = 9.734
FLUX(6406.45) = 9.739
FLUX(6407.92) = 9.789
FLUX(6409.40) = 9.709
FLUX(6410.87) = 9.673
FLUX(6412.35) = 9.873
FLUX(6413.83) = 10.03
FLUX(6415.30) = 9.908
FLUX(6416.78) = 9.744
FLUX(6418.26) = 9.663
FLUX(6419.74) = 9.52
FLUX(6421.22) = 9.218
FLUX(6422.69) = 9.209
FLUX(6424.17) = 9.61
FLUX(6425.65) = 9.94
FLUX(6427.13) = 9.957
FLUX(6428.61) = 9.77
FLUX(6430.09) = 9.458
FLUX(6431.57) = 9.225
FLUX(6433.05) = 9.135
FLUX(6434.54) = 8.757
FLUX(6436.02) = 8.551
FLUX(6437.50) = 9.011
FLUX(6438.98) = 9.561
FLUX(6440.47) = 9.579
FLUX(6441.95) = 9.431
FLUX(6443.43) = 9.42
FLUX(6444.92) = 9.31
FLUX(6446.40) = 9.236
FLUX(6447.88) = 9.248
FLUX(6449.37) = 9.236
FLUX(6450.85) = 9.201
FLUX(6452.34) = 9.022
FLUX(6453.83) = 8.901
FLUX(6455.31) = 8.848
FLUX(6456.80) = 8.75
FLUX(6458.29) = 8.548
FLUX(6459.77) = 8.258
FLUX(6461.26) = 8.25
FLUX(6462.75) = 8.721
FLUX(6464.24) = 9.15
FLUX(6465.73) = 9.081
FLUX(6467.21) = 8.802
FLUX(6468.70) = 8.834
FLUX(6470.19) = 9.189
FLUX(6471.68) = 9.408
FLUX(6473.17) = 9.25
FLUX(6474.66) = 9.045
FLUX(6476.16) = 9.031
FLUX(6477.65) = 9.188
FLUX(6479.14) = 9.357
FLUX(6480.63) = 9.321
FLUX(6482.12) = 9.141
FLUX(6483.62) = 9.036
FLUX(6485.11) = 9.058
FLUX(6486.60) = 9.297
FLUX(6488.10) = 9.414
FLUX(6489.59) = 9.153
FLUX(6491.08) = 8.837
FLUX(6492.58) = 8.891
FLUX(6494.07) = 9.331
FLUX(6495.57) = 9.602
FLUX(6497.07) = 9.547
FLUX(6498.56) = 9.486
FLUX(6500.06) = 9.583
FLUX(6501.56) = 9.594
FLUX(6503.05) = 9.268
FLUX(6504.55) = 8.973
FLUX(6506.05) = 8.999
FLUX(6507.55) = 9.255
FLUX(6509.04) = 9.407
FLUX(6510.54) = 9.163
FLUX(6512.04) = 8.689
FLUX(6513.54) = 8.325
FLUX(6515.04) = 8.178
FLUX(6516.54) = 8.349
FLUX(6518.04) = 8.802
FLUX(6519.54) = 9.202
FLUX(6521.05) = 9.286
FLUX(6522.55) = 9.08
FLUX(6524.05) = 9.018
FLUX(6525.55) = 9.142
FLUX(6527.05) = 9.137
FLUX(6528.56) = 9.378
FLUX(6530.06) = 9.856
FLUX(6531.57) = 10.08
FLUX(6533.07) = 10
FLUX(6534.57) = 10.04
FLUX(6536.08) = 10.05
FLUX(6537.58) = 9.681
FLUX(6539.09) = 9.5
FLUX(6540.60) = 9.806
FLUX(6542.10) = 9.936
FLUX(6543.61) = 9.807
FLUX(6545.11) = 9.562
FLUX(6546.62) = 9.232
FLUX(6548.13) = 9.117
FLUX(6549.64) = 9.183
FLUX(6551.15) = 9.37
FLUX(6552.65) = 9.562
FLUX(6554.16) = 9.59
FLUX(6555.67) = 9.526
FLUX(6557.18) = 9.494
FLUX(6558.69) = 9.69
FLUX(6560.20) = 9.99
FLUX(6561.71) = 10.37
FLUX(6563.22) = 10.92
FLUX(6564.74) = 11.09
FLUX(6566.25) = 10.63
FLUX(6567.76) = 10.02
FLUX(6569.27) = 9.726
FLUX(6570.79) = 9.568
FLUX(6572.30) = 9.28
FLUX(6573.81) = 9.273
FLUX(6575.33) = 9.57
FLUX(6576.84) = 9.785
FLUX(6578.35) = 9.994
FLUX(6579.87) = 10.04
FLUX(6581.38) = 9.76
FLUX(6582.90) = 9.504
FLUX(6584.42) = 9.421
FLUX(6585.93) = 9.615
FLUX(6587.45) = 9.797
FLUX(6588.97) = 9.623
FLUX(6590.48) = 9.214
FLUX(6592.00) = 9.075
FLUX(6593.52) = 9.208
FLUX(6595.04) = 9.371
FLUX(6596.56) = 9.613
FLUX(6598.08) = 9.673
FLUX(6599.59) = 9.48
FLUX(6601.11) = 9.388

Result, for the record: 5.58 Angstrom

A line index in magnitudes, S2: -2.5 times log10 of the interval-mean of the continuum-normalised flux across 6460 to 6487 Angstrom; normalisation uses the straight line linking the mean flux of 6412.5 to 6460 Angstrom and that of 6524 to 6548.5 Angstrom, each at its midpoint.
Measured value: 0.05 mag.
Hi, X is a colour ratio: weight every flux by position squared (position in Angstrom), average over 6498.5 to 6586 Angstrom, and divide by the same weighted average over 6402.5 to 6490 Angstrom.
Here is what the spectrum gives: 1.1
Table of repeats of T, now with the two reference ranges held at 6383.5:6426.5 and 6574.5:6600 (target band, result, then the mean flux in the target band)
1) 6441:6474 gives 2.6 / 9.01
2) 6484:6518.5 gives 2.2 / 9.1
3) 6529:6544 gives -0.3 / 9.87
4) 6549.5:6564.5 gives -0.3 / 9.84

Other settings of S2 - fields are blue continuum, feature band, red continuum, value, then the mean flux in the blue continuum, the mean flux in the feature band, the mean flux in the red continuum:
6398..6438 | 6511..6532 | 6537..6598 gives 0.07 mag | 9.59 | 9.02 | 9.69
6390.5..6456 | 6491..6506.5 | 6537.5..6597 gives 0.03 mag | 9.51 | 9.3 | 9.69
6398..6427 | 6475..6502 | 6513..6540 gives 0.02 mag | 9.74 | 9.26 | 9.29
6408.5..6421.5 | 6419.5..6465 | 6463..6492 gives 0.04 mag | 9.72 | 9.16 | 9.13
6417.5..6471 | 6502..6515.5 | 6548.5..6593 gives 0.06 mag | 9.16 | 8.95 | 9.74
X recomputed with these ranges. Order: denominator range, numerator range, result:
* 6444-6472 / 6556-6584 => 1.15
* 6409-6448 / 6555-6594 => 1.08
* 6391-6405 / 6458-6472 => 0.92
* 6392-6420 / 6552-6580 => 1.06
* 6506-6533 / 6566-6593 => 1.08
